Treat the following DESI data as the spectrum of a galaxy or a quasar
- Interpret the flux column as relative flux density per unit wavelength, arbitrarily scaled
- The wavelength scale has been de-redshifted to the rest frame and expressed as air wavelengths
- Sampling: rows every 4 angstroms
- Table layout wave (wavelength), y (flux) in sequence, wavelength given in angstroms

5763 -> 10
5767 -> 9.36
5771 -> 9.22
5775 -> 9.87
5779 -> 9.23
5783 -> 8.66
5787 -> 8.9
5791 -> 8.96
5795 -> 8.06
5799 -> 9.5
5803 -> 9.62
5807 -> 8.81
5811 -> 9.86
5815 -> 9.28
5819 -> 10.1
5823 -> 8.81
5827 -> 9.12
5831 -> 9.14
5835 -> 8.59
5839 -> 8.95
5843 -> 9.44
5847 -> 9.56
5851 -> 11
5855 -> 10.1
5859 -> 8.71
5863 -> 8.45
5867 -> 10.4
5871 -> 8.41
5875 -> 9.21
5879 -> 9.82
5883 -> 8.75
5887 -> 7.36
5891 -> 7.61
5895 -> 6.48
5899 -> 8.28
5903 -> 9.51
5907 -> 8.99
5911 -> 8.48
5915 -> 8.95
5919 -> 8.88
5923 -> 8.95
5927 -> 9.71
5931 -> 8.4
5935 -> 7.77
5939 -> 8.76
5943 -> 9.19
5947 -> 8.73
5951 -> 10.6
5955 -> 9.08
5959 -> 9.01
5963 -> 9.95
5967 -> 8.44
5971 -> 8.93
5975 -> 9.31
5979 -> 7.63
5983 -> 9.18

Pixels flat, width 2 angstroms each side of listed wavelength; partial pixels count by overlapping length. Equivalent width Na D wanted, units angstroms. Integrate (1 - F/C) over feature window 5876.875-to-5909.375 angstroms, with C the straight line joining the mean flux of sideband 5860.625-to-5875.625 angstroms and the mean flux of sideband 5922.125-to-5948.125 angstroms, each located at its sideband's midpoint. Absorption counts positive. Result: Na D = 2.3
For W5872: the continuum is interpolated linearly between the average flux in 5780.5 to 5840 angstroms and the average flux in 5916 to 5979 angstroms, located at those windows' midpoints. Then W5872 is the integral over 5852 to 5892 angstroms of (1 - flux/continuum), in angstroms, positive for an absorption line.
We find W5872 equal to 0.38 angstroms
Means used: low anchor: 9.09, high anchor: 9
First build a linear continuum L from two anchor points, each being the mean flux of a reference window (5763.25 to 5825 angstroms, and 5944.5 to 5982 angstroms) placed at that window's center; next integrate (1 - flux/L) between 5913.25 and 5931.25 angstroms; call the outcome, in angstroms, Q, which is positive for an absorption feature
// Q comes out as 0.16 angstroms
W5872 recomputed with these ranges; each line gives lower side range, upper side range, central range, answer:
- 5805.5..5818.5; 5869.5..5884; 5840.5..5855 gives -1.16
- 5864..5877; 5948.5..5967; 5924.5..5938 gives 1.12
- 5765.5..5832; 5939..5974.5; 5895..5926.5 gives 1.58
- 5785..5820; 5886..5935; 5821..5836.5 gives 0.17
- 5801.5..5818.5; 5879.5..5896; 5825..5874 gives -4.04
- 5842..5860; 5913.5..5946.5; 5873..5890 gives 1.32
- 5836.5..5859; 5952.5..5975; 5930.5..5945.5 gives 1.15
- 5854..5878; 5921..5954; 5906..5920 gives 0.42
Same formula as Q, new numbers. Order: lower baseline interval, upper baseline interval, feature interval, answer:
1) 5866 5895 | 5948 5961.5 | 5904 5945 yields 1.4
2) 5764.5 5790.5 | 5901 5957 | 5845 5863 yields -1.2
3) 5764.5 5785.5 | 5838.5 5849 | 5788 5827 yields 0.5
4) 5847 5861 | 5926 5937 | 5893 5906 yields 1.3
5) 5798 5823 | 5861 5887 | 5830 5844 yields 0.4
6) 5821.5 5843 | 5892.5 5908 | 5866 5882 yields -1.6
